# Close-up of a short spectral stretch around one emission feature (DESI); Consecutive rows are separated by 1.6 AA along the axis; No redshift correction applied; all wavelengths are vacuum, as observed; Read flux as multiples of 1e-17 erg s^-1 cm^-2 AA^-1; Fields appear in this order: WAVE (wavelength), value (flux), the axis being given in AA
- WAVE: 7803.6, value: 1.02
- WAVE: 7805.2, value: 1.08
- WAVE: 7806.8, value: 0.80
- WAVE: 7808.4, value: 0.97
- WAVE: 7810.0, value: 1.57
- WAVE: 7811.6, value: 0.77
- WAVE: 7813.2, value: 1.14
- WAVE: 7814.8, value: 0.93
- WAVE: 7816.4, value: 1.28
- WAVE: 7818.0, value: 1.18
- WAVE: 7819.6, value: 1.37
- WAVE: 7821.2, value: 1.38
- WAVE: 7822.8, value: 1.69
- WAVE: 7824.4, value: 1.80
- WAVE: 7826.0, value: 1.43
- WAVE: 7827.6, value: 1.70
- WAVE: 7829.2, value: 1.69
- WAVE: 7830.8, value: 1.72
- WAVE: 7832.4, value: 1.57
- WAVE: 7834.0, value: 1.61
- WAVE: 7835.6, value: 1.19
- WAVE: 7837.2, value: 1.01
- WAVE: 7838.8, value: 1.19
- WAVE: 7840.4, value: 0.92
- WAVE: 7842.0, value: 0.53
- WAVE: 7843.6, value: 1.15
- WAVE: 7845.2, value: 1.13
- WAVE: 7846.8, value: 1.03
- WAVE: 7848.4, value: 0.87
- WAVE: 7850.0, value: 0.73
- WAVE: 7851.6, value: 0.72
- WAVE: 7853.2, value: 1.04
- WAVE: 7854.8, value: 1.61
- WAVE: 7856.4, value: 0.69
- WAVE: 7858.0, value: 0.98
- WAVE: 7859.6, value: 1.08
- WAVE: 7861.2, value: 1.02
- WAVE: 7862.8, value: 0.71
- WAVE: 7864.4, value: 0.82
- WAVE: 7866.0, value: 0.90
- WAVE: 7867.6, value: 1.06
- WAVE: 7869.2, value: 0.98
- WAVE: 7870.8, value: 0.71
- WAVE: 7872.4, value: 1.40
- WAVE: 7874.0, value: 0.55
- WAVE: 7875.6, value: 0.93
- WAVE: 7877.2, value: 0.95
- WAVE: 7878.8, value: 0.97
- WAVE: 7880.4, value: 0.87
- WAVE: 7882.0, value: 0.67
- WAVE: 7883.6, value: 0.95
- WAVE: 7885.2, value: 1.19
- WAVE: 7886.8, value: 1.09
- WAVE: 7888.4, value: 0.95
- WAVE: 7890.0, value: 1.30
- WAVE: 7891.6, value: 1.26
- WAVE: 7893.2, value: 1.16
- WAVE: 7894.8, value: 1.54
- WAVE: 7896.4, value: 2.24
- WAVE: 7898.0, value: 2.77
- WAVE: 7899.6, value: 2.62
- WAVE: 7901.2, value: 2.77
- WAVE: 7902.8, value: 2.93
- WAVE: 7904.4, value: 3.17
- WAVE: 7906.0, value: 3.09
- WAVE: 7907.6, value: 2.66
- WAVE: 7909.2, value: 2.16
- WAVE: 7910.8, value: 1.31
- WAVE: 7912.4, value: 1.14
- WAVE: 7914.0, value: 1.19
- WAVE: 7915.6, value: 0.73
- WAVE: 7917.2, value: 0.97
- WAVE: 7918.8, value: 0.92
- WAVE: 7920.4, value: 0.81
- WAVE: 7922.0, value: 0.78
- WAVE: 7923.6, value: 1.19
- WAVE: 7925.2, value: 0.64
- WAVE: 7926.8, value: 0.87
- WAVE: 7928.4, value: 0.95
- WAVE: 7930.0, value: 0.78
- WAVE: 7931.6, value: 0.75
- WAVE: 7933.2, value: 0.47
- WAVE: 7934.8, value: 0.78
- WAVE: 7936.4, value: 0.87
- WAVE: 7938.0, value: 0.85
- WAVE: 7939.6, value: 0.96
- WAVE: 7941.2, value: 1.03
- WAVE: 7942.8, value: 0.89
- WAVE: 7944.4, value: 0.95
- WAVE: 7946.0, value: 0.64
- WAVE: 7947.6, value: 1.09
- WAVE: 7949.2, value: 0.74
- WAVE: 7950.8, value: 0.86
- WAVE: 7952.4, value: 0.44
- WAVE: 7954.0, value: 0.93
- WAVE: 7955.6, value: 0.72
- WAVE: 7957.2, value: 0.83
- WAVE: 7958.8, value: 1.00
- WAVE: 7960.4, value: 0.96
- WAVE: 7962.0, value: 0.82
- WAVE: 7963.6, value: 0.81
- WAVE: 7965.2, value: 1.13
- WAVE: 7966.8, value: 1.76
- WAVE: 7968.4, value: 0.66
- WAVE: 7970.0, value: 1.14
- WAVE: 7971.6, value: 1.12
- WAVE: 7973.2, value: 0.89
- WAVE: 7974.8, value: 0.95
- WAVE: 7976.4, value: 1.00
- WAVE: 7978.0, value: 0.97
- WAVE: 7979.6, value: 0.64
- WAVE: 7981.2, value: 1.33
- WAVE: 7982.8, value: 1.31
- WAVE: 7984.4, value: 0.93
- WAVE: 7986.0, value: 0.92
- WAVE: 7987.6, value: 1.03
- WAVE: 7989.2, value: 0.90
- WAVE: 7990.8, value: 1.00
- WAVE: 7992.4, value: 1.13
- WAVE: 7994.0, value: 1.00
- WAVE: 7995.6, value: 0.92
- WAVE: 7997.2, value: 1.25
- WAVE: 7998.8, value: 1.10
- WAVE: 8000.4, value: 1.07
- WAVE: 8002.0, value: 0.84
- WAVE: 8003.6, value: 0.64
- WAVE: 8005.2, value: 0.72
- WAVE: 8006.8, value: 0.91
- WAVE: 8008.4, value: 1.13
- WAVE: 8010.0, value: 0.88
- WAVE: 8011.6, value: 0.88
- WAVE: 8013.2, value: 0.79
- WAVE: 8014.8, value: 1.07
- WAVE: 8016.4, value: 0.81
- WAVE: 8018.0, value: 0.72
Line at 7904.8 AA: [O III] 5007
